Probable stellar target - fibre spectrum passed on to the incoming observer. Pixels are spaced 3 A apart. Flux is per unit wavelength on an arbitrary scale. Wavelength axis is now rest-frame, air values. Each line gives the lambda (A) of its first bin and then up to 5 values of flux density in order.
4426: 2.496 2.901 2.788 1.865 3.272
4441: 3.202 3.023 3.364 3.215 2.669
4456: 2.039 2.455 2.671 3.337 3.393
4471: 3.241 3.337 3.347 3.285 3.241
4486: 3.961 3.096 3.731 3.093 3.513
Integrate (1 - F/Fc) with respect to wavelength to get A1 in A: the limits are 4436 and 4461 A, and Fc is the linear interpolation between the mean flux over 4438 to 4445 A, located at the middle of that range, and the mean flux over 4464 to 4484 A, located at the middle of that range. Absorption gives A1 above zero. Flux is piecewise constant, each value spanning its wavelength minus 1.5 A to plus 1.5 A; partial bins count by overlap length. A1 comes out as 2.39 A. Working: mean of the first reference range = 3.15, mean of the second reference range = 3.31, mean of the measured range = 2.88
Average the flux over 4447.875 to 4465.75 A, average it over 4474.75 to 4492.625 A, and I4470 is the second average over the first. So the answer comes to 1.26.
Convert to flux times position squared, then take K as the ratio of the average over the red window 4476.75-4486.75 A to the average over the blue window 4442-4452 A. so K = 1.10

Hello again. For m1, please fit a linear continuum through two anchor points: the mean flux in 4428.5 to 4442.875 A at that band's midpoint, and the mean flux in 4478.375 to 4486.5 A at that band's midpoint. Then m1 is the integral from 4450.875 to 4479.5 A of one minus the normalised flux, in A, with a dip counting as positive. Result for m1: 2.2 A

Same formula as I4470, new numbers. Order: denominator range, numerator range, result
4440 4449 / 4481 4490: 1.08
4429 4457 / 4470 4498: 1.19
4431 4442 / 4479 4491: 1.24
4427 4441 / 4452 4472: 1.03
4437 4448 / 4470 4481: 1.03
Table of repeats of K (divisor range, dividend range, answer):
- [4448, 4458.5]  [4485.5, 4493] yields 1.35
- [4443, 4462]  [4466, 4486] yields 1.22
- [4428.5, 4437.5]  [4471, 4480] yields 1.32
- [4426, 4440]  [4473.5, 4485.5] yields 1.27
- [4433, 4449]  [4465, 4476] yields 1.14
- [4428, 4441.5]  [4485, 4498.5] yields 1.28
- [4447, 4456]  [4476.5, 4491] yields 1.21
